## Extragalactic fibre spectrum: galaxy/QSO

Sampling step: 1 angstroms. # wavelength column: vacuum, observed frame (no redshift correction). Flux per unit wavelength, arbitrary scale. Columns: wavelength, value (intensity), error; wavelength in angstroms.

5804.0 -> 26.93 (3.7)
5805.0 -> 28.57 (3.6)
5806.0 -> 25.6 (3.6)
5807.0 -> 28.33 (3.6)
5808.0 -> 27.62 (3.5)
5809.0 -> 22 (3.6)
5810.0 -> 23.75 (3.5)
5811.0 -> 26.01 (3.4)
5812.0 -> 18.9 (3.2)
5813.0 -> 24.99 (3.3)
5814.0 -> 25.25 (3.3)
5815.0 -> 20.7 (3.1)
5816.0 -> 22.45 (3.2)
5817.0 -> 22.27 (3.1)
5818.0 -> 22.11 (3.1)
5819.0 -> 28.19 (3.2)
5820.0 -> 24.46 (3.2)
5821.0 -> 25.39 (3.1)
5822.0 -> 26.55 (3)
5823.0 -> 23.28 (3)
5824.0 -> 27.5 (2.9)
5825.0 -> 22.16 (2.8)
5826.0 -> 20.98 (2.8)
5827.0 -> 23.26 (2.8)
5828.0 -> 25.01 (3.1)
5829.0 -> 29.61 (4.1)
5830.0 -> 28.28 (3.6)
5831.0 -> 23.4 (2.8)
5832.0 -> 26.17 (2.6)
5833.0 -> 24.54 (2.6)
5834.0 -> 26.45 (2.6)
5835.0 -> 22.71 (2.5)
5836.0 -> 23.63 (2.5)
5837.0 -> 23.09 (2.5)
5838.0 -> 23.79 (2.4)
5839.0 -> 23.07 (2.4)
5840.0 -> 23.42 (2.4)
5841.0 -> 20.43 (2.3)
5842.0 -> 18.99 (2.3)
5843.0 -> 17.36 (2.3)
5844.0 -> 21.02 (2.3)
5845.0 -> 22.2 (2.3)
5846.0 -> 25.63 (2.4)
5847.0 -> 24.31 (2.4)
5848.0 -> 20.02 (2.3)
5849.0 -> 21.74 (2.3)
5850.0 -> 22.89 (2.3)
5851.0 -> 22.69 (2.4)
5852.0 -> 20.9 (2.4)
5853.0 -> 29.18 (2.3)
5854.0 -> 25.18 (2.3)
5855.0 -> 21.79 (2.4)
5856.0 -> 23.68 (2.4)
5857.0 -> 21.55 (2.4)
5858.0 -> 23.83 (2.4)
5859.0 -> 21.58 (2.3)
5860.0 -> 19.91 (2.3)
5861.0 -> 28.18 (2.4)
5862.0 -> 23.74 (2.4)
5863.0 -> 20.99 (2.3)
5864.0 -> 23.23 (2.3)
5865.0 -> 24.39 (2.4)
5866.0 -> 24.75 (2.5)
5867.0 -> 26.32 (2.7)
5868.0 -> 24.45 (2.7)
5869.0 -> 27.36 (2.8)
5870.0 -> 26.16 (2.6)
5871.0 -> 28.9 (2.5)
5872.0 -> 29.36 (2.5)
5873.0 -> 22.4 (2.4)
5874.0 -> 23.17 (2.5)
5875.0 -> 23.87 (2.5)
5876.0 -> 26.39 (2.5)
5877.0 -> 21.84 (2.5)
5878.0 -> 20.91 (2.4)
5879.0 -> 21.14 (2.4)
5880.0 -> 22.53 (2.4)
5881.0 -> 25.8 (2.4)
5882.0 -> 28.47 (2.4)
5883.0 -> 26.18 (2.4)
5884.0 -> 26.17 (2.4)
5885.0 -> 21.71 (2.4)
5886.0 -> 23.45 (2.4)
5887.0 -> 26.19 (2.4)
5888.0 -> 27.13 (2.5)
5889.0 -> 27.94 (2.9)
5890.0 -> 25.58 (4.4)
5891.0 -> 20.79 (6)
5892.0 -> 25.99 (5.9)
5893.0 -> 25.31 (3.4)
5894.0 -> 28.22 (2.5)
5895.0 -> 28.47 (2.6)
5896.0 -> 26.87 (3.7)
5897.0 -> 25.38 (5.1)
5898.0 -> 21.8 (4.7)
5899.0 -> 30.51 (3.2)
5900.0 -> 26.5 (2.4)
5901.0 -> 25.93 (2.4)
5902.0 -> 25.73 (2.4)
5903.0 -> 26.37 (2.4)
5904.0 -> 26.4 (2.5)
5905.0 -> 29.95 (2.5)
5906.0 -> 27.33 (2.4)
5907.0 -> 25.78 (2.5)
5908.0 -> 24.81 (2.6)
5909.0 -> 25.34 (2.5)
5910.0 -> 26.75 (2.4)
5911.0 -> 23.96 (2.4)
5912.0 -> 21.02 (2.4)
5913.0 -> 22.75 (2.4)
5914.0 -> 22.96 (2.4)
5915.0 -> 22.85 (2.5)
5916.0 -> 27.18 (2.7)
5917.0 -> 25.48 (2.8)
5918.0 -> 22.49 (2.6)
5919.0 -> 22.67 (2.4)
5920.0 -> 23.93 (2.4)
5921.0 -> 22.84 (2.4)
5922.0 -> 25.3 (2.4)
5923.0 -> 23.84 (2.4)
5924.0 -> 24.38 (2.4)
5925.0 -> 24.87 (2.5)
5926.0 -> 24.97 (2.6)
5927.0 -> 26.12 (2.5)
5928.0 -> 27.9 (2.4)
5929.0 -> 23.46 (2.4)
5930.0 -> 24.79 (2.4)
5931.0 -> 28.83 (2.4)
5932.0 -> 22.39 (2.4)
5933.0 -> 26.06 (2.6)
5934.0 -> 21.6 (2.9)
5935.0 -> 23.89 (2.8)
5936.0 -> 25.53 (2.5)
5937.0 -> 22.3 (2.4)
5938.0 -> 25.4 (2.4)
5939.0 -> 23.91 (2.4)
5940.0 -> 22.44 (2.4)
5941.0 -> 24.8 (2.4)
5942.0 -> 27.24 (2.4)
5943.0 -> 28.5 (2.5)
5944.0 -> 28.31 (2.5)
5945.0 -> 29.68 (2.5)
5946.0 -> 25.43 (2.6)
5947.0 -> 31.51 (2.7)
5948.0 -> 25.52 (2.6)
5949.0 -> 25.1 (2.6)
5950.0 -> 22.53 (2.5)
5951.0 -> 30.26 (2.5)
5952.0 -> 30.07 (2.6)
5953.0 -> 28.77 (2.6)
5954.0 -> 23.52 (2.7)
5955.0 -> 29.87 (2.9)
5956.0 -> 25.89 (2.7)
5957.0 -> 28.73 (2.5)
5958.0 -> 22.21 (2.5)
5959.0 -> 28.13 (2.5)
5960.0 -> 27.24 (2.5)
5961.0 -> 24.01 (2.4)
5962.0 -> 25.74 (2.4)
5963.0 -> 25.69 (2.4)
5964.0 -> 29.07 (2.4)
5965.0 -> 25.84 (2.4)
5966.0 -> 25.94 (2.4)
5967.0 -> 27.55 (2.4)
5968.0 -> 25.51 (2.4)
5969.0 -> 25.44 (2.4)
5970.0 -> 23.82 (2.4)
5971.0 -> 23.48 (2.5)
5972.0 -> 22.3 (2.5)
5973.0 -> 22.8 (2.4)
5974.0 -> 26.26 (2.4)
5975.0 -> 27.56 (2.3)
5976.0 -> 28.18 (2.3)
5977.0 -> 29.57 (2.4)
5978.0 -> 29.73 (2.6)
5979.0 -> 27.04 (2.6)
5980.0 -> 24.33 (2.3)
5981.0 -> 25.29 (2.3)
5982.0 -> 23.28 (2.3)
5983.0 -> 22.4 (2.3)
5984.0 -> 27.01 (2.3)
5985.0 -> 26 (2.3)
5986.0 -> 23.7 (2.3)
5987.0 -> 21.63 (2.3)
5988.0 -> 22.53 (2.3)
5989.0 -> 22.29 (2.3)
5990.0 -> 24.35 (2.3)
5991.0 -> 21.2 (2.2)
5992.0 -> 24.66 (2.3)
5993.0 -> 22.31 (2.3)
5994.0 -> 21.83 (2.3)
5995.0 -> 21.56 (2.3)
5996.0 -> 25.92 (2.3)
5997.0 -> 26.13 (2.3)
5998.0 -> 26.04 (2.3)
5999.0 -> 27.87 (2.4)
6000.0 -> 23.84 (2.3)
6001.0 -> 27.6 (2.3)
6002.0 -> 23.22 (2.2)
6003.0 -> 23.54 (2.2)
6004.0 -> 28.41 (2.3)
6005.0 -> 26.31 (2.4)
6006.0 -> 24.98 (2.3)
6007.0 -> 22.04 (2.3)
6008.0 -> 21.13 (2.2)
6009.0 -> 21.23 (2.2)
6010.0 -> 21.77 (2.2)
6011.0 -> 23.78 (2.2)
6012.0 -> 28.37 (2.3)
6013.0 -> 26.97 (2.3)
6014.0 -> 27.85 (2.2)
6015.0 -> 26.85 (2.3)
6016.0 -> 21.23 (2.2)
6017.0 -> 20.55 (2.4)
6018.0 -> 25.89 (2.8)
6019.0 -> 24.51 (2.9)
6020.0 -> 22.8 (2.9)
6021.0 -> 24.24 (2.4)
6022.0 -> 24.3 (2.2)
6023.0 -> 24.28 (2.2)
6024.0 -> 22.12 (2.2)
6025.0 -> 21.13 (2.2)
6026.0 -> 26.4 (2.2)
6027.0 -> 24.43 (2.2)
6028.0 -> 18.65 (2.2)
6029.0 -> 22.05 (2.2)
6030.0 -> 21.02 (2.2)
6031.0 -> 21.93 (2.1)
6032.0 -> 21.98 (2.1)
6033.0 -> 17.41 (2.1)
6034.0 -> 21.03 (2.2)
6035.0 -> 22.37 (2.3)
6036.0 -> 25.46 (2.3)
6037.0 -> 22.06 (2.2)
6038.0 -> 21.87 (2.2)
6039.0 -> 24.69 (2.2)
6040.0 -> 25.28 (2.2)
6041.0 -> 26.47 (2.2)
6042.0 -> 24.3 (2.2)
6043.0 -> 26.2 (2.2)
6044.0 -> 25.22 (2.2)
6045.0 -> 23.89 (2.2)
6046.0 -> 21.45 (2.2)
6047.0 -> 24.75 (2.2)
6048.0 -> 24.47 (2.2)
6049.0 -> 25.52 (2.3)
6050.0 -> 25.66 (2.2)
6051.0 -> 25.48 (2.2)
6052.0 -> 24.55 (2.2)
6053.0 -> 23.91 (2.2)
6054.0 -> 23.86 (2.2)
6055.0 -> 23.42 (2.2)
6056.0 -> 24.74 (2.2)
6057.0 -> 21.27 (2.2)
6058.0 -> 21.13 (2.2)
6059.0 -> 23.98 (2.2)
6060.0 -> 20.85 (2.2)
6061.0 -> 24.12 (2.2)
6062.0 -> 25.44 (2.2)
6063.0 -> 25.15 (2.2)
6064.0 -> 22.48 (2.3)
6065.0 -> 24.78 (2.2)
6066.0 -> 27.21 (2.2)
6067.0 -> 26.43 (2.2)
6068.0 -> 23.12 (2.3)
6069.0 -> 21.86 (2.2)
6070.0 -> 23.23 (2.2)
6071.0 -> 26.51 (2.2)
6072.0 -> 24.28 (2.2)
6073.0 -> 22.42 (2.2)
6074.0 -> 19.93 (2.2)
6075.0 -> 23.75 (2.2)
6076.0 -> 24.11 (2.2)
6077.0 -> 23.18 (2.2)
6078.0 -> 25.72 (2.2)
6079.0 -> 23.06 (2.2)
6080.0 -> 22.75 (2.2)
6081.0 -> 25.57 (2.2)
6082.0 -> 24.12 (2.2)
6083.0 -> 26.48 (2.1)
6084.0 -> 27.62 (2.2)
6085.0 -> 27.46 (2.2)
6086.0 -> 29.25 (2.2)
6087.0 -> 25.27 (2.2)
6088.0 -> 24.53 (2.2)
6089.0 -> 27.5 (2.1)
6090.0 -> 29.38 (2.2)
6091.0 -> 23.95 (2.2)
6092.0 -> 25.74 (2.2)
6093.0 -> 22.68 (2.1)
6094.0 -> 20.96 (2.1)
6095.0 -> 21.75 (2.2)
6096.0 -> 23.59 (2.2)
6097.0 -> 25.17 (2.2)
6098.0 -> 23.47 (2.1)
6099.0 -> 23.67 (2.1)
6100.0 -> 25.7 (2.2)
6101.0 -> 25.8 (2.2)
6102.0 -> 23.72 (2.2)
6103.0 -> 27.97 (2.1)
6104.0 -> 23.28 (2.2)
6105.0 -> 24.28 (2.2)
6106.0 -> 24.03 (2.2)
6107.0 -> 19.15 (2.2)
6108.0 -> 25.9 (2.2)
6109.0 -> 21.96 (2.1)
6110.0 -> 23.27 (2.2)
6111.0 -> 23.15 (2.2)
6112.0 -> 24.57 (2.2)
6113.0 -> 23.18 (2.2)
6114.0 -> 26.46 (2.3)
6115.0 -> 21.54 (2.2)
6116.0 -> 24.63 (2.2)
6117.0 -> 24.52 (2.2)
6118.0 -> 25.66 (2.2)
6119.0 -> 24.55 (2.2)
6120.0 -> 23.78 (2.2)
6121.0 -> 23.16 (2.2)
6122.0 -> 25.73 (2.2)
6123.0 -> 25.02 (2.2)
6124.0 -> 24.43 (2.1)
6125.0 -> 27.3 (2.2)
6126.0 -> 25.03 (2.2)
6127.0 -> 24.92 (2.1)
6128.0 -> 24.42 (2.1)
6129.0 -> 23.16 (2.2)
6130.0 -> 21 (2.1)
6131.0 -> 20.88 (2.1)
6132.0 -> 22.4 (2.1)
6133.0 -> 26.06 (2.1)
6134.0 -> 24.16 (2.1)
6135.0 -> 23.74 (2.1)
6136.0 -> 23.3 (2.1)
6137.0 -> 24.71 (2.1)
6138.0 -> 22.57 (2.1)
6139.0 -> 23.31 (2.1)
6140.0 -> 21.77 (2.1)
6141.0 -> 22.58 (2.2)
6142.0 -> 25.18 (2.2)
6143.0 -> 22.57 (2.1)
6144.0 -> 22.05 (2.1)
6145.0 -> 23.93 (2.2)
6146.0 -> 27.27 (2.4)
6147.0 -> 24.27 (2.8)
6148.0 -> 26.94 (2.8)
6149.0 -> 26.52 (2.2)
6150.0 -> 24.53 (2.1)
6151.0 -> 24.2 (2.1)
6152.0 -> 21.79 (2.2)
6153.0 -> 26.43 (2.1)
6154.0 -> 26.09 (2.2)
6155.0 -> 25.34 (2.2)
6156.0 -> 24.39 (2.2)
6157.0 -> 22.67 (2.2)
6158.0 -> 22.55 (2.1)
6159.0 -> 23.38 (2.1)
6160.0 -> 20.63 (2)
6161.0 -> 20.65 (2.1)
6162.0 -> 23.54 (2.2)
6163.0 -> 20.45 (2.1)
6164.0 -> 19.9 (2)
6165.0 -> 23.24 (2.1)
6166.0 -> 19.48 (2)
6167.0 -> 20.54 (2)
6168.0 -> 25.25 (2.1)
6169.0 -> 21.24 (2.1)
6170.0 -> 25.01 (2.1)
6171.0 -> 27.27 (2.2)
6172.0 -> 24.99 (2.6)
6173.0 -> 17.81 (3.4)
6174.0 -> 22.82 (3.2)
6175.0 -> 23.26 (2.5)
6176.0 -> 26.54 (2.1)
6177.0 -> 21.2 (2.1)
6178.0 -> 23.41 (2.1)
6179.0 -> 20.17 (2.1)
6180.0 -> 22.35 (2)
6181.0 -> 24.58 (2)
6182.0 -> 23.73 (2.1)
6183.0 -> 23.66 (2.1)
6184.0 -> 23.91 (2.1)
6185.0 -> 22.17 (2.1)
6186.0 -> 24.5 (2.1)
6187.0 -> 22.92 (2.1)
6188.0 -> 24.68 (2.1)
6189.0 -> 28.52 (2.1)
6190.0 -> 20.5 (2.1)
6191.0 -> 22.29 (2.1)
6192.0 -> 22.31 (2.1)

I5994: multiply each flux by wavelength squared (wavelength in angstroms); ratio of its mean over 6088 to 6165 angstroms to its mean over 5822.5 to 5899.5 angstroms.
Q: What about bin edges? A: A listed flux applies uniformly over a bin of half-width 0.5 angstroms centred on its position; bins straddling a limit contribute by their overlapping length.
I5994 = 1.1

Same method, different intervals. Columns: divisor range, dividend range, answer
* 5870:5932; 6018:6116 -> 1.01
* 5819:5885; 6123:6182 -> 1.08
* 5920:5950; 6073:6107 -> 1.02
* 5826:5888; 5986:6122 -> 1.07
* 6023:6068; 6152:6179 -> 1.01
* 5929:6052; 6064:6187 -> 1.01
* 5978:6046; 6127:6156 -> 1.05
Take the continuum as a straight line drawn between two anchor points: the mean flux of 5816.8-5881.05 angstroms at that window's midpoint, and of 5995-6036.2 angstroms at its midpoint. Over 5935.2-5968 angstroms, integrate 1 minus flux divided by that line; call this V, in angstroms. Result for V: -3.6 angstroms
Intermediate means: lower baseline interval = 23.8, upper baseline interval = 23.8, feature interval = 26.4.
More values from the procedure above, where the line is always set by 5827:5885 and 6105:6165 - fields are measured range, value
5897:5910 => -1.3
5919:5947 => -1.6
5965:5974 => -0.3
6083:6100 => -1.0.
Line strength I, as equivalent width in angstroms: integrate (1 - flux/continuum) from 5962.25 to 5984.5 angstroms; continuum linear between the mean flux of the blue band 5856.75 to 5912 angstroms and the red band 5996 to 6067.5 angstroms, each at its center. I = -1.25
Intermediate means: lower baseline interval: 25.1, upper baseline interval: 24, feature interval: 25.8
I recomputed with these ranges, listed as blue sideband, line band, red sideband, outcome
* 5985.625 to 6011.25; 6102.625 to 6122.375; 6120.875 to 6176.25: -0.3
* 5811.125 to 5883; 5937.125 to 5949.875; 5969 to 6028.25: -1.1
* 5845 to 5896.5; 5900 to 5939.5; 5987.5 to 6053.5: -0.9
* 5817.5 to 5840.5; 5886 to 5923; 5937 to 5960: 0.8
